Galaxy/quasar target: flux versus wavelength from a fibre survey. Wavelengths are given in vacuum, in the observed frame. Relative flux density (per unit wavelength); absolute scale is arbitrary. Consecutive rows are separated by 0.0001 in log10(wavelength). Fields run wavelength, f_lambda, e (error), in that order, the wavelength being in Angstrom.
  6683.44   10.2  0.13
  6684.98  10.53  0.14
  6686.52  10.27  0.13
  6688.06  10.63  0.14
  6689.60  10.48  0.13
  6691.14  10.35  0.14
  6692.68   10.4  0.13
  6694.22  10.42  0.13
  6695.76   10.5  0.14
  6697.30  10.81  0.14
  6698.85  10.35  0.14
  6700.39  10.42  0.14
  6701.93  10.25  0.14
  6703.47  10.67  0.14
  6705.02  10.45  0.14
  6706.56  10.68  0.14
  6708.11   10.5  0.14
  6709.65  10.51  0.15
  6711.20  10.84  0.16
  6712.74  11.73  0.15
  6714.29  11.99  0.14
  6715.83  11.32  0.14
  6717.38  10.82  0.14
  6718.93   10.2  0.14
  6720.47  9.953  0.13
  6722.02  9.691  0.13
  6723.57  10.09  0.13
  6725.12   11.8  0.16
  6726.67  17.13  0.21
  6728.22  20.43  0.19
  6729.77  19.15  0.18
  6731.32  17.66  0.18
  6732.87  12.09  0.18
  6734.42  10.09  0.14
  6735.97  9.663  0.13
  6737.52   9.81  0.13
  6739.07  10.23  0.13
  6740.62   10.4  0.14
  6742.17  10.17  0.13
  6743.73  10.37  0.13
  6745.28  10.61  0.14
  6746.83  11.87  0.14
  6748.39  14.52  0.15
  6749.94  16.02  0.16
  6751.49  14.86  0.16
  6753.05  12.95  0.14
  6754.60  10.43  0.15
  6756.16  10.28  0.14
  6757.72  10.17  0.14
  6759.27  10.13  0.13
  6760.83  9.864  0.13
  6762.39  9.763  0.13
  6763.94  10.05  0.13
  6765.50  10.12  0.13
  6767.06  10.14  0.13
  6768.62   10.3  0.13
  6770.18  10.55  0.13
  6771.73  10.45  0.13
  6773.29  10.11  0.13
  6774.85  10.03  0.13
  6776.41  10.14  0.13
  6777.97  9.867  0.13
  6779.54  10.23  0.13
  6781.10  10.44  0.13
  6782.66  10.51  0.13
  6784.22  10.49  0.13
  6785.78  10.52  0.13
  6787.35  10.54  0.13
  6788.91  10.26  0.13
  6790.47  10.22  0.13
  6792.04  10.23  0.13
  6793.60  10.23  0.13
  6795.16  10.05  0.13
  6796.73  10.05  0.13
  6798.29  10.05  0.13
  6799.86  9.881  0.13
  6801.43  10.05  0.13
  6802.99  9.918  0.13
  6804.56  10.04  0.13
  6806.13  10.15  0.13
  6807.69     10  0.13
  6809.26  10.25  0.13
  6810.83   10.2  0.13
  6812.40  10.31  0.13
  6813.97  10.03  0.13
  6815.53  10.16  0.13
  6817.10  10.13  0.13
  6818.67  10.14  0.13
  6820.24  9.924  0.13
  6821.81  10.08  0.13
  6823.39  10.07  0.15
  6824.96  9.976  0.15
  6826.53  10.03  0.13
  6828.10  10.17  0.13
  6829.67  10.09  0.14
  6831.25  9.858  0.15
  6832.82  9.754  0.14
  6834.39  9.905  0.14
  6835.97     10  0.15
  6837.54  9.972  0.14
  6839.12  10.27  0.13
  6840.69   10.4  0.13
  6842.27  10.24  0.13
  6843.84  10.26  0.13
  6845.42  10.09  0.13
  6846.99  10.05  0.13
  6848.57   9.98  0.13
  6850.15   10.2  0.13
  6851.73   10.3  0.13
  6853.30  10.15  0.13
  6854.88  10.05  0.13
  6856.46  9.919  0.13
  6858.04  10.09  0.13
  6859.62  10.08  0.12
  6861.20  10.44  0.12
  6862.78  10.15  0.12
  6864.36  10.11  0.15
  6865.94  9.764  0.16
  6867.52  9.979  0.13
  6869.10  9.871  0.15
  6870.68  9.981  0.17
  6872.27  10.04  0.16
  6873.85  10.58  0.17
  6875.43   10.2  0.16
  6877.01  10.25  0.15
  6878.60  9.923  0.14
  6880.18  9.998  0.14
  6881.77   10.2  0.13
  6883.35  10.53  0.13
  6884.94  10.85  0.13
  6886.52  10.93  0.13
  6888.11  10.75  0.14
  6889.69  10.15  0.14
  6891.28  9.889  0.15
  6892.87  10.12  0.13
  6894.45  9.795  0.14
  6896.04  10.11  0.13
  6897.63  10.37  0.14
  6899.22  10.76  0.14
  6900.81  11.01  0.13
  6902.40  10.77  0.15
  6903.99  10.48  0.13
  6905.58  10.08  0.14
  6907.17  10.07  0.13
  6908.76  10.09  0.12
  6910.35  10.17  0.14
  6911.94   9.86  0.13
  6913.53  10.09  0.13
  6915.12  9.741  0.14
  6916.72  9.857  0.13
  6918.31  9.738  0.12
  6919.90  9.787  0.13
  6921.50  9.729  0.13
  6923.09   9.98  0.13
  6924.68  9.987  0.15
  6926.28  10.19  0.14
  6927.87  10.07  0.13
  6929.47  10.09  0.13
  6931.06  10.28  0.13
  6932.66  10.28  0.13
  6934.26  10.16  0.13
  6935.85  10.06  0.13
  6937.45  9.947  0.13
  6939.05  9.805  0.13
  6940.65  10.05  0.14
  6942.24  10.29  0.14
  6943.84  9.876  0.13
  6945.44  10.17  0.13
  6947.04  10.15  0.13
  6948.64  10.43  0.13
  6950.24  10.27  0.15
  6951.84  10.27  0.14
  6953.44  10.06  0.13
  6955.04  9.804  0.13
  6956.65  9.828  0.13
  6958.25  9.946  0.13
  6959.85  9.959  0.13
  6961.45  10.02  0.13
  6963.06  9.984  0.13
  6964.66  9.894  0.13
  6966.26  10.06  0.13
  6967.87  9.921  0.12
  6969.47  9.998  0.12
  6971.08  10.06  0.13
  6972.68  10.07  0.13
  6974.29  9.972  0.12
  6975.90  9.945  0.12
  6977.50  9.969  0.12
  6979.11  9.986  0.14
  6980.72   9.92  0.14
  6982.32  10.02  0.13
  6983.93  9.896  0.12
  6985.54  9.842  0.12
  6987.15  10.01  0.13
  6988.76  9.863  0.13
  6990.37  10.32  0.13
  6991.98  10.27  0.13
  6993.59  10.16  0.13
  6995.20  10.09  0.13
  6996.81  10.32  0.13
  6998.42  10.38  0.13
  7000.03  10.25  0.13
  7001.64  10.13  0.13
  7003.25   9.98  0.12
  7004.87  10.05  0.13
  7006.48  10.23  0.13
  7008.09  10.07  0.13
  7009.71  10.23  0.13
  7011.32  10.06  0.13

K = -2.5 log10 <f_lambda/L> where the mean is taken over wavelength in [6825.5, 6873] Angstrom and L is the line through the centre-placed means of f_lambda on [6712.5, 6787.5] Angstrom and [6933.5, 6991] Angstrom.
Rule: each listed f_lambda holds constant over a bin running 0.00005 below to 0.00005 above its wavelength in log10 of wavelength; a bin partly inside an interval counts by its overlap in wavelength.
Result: 0.07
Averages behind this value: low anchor 11.4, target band 10.1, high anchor 10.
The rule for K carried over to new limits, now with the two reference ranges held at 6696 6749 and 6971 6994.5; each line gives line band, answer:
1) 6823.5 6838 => 0.10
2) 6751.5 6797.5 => 0.09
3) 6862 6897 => 0.05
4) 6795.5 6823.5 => 0.11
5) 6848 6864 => 0.07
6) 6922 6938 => 0.03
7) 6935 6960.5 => 0.02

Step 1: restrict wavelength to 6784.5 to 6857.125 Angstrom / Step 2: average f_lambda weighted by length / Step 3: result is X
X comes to 10.1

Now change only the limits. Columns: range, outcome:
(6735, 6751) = 11.4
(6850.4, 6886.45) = 10.2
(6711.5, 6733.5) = 13.1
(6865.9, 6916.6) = 10.2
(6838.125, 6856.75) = 10.2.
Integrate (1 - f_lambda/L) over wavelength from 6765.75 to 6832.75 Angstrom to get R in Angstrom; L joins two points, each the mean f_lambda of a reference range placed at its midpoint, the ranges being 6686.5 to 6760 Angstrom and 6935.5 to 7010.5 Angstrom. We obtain 5.8 Angstrom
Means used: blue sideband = 11.6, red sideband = 10.1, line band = 10.2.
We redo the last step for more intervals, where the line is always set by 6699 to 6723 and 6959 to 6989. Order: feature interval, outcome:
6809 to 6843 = 0.9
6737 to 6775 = -1.6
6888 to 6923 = 0.0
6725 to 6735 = -4.9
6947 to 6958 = -0.1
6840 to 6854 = 0.2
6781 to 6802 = 0.4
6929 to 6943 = -0.1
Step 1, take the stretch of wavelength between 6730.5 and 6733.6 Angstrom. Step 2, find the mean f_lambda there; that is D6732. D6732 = 15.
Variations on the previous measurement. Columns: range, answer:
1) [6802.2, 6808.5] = 10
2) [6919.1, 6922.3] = 9.76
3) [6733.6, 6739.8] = 9.97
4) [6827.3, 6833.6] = 9.97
